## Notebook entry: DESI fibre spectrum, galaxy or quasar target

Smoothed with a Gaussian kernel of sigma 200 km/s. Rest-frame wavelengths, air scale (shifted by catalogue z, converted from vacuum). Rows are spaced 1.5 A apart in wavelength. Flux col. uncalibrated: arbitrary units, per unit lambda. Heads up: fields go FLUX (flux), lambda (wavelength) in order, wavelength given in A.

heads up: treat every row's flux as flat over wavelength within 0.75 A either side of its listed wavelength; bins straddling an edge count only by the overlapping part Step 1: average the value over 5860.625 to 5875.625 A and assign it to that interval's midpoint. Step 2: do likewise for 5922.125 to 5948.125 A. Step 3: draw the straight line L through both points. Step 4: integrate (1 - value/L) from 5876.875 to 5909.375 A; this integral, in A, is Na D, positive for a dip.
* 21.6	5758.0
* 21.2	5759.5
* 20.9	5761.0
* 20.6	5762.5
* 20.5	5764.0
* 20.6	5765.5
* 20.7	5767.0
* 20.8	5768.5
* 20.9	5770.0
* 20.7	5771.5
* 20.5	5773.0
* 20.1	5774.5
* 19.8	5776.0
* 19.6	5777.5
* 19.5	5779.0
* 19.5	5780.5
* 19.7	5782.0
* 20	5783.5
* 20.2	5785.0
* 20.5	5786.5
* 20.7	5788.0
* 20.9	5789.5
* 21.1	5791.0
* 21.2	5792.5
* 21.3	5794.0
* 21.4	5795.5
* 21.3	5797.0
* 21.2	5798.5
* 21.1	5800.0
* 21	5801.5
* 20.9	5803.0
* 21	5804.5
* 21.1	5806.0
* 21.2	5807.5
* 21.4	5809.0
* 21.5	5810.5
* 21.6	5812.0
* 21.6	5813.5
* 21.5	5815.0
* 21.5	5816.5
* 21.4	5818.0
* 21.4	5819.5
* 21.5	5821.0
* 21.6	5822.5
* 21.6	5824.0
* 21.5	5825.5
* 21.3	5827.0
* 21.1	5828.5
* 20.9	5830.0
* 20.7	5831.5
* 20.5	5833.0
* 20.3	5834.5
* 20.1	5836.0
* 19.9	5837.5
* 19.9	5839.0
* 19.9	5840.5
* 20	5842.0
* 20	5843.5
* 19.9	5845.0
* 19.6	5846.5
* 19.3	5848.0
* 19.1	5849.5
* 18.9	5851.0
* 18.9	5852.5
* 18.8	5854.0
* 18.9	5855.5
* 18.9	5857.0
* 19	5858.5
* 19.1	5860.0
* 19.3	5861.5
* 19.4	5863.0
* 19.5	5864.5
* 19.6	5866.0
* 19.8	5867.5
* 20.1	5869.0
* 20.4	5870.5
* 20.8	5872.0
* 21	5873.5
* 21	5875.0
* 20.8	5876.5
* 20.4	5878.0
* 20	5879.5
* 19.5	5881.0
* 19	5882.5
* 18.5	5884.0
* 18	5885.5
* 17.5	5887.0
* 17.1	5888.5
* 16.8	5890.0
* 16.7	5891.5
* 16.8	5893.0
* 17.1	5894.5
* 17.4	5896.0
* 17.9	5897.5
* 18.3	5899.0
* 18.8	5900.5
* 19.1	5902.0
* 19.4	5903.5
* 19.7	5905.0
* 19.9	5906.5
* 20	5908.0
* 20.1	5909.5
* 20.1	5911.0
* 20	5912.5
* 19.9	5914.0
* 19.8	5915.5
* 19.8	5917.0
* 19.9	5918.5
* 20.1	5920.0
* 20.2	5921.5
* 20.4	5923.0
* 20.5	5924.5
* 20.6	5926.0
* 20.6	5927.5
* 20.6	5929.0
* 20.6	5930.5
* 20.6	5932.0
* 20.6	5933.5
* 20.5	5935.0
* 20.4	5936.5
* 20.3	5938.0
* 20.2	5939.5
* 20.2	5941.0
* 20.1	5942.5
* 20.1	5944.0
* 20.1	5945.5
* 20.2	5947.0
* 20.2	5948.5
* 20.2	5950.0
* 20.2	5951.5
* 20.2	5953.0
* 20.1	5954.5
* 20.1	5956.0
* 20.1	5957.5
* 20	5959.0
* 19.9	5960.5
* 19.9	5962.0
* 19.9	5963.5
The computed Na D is 2.67 A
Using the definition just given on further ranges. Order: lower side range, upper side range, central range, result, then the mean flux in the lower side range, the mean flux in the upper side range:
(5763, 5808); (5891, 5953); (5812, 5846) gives -0.8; 20.6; 19.7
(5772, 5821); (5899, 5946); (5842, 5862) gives 1.2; 20.8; 20.1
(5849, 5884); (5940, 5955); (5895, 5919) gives 0.7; 19.6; 20.2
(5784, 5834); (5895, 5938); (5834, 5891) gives 3.0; 21.2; 19.8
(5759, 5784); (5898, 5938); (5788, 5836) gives -2.3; 20.3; 20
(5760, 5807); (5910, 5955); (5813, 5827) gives -0.7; 20.6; 20.2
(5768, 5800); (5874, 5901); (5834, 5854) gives -0.3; 20.5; 18.4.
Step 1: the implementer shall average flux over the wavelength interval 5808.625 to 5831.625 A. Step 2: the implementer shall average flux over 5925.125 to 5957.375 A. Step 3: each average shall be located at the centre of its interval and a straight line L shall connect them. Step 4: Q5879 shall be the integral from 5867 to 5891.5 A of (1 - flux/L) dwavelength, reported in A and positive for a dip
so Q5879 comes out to 1.8 A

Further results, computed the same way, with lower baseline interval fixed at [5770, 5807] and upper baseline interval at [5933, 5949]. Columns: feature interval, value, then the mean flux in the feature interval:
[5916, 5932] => -0.03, 20.3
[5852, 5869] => 1.00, 19.2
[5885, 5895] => 1.60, 17.1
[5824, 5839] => -0.14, 20.7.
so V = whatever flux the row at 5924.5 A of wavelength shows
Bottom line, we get 20.5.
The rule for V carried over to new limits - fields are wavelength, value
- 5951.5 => 20.2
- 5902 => 19.1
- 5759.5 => 21.2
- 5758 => 21.6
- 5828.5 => 21.1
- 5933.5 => 20.6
